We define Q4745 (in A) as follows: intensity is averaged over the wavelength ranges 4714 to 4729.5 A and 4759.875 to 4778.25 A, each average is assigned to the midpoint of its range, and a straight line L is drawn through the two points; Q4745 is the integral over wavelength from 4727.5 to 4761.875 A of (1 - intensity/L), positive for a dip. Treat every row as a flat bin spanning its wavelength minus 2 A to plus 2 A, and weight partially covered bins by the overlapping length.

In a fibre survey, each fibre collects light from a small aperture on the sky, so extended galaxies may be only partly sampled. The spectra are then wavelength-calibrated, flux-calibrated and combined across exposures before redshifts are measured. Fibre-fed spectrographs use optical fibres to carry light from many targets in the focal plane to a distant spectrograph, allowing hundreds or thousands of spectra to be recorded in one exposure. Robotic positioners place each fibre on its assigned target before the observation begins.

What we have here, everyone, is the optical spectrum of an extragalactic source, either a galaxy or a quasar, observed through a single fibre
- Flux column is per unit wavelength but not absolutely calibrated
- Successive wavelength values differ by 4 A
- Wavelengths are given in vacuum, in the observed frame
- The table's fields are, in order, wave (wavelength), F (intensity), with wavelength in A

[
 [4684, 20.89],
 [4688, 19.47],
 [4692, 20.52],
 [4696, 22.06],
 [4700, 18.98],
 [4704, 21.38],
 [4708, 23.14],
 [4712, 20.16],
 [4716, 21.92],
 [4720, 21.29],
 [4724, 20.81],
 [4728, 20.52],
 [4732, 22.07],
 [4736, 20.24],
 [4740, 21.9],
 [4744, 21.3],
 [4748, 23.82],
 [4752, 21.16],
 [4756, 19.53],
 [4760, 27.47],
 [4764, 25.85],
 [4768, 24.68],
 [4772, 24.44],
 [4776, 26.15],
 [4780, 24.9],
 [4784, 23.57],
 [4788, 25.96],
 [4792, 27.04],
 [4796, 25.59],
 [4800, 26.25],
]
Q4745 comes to 1.8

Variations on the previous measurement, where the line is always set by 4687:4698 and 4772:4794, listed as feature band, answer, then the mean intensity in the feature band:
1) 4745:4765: 0.6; 23.3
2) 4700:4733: 1.2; 21.2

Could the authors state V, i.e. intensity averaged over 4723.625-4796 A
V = 23.5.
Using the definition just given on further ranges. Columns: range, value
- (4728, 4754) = 21.7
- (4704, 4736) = 21.3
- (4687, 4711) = 21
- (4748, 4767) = 23.6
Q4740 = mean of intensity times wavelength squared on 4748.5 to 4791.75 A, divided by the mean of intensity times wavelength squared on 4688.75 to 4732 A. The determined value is 1.2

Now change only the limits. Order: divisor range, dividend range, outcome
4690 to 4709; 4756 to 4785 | 1.22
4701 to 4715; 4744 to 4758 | 1.02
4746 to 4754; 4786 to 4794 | 1.20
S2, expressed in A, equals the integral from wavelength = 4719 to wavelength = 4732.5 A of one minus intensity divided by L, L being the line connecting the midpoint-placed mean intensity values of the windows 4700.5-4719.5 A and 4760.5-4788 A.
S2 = 0.8 A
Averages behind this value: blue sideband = 21.4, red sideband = 25.1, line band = 21.1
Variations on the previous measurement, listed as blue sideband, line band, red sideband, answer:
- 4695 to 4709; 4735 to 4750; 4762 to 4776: 1.1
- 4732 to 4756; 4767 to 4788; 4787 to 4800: -0.1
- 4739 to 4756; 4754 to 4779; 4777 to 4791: -1.3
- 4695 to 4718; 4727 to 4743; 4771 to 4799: 1.1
